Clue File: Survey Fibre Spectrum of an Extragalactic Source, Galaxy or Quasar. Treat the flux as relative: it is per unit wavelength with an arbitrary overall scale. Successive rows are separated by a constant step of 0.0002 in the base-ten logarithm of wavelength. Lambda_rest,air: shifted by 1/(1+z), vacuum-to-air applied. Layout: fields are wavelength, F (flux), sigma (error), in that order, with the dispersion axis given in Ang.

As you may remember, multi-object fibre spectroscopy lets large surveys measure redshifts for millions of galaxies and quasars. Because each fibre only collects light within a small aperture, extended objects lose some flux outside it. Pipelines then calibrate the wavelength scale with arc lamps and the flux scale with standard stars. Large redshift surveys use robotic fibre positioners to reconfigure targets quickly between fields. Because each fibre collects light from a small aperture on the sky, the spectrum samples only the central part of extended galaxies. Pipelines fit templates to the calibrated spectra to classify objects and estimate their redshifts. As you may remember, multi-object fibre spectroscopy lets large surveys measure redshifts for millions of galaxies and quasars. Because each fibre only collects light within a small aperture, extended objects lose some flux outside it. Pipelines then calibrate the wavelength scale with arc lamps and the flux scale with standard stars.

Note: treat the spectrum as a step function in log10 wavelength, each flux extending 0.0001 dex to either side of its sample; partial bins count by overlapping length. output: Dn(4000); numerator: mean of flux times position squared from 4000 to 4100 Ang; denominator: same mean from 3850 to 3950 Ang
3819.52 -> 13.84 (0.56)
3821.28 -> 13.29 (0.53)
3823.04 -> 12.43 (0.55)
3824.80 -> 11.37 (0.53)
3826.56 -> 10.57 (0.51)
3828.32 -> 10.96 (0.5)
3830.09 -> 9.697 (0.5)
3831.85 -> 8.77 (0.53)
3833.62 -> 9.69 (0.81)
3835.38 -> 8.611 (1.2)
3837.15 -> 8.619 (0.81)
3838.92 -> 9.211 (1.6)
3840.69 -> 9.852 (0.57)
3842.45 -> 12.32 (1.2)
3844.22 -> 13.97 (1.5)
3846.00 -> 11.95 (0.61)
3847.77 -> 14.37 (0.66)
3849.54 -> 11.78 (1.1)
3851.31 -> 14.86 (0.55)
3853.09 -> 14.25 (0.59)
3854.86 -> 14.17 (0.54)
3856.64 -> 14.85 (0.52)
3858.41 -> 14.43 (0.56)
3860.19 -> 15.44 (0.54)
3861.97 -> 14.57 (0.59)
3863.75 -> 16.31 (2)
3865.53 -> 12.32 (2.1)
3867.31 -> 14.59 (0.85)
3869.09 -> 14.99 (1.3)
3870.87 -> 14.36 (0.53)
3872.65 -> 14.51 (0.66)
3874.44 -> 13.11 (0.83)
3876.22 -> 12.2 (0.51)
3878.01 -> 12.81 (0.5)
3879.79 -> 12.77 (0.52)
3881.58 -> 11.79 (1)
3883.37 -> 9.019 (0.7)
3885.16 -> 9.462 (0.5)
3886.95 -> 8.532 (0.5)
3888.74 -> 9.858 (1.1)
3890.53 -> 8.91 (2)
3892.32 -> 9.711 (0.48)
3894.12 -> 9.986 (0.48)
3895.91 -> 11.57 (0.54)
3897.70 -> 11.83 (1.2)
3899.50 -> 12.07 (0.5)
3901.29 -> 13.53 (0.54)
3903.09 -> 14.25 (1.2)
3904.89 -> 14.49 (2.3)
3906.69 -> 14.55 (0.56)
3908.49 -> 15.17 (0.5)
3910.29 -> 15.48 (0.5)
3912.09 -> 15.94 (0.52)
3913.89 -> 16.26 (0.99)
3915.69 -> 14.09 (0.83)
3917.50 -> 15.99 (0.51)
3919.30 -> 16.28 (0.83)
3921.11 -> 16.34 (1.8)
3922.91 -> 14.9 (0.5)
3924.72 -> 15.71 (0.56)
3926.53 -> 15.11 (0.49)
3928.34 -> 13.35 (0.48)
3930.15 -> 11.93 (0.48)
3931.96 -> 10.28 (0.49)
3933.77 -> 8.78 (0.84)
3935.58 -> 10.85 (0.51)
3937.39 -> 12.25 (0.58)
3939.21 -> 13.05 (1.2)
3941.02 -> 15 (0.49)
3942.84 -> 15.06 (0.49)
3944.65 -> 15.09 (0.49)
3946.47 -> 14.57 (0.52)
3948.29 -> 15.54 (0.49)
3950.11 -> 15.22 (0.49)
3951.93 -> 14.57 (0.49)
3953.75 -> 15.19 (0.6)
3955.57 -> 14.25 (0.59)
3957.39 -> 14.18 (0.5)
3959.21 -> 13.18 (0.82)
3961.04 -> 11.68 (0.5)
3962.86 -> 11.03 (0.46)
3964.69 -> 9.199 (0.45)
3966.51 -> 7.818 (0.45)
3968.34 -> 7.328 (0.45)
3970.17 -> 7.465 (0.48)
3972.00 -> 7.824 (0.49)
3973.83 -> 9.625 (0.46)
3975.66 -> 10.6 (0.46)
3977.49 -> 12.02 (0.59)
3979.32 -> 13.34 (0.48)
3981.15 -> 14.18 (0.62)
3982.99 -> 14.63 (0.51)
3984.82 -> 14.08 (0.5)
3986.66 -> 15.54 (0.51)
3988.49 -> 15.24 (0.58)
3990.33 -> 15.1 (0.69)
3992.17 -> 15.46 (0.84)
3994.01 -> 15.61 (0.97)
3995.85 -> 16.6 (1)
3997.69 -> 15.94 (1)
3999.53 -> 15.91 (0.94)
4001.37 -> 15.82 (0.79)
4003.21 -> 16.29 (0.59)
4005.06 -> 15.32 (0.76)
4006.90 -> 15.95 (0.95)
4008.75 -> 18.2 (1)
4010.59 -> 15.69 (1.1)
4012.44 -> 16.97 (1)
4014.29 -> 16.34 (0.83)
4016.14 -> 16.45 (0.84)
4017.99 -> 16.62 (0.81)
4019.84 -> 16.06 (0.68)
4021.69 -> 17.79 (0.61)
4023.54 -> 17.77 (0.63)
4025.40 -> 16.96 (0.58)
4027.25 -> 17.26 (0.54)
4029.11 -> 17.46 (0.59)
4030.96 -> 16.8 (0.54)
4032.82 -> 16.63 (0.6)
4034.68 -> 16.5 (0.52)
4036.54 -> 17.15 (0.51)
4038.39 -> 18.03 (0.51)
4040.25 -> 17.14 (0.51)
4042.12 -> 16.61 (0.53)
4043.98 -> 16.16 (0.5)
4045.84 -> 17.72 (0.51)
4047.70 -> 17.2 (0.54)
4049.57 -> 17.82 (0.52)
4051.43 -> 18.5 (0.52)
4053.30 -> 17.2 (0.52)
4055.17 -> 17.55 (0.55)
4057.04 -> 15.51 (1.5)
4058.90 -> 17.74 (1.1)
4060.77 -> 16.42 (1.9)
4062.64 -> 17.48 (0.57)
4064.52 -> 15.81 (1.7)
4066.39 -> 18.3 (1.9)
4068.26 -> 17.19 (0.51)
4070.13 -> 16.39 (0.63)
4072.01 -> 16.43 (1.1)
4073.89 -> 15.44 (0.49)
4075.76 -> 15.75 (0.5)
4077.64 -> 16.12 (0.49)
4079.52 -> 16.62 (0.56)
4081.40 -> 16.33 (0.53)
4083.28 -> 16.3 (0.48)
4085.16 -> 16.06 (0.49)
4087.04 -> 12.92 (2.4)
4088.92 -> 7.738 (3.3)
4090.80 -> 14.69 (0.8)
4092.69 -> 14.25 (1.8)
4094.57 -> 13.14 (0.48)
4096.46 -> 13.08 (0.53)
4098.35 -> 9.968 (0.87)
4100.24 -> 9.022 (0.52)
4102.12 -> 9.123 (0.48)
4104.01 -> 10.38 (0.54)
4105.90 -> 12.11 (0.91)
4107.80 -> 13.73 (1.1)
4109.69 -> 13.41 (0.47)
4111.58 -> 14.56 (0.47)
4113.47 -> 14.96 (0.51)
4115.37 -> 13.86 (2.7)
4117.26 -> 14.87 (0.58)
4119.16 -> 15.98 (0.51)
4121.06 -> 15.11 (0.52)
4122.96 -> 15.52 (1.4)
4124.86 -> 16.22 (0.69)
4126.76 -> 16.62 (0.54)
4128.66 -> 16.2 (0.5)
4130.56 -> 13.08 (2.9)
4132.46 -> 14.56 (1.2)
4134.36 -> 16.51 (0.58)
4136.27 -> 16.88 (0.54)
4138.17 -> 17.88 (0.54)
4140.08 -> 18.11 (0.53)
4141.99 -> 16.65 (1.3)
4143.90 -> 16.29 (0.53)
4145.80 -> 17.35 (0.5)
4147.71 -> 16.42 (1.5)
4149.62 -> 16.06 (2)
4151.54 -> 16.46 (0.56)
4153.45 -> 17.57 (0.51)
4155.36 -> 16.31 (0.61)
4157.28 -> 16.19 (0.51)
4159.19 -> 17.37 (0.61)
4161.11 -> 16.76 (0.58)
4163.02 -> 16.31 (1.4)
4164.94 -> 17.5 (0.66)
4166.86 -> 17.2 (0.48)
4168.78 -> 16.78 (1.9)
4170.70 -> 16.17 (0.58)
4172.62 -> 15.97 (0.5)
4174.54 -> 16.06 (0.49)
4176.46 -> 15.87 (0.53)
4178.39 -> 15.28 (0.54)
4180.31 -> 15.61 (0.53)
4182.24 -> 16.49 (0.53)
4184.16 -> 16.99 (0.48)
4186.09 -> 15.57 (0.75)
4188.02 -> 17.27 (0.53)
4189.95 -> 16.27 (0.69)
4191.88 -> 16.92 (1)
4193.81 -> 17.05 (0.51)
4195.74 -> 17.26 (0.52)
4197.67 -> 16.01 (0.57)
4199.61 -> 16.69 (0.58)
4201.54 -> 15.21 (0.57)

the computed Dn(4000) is 1.30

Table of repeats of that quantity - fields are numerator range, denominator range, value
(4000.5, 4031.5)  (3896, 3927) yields 1.19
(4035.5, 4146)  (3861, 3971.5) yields 1.30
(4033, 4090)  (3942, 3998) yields 1.31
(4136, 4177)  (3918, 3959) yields 1.33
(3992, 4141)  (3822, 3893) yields 1.44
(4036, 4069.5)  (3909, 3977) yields 1.40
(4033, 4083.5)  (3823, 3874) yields 1.49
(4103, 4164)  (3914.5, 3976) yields 1.35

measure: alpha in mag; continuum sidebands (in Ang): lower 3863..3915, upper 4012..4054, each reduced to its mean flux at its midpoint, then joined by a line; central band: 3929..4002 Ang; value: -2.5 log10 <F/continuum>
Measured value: 0.16 mag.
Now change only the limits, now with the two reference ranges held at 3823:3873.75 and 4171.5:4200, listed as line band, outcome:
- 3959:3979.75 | 0.37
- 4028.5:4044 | -0.16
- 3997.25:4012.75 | -0.14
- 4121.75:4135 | 0.01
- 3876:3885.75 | 0.14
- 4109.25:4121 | 0.06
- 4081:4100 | 0.16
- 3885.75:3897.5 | 0.30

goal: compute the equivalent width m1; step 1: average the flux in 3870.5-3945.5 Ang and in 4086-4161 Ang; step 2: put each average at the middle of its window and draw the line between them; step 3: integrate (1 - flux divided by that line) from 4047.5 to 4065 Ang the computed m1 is -3.7 Ang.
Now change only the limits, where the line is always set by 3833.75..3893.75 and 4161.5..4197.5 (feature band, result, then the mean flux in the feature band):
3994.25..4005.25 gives -1.47 Ang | 16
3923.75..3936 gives 0.77 Ang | 12.4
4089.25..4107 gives 4.34 Ang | 11.6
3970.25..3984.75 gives 2.30 Ang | 11.6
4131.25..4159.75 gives -1.13 Ang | 16.7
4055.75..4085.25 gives -2.90 Ang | 16.5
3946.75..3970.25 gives 2.21 Ang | 12.3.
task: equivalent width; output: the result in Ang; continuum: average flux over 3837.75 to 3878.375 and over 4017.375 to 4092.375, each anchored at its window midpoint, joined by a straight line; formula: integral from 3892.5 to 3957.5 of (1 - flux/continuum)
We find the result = 2.7 Ang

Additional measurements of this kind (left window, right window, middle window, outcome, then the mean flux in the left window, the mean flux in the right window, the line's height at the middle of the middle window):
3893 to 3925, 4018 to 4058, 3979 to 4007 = 1.4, 14.3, 17.1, 16.1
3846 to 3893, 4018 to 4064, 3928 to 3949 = 2.3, 12.8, 17.1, 14.6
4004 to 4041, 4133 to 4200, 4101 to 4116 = 3.6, 16.9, 16.6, 16.7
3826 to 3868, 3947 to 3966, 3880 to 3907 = 3.2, 12.3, 13.3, 12.8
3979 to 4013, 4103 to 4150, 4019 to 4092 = -4.8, 15.6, 15.3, 15.5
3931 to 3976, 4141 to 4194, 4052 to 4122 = 0.5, 12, 16.5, 14.8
